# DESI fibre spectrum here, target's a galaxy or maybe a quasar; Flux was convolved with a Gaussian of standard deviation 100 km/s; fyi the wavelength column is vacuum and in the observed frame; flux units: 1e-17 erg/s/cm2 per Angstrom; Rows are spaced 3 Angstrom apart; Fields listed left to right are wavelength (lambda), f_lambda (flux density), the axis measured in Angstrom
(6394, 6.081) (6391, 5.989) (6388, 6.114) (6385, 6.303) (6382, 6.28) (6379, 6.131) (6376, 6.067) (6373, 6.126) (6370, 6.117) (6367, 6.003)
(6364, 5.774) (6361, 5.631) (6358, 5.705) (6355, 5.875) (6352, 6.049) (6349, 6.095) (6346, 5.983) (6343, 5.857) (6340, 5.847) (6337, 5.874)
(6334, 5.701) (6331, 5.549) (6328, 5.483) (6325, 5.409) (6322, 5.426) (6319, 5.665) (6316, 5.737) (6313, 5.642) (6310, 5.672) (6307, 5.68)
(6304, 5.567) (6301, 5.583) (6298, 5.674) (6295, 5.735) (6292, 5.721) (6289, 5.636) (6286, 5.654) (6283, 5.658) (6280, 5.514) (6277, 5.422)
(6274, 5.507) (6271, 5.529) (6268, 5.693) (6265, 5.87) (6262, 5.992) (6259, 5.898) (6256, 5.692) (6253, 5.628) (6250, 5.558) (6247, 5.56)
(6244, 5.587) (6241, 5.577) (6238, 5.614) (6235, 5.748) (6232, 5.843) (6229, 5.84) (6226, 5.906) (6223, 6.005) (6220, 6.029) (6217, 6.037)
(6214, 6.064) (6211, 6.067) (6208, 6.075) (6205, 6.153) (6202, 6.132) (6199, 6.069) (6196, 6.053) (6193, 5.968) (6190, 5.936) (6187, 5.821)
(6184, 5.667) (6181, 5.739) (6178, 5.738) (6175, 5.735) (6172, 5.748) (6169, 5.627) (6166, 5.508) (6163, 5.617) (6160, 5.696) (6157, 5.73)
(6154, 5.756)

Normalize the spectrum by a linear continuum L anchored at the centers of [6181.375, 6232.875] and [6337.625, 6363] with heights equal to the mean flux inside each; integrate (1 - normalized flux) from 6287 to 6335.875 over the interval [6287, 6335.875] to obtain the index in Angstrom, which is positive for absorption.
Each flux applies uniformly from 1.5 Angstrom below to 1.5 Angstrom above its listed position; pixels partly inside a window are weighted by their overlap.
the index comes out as 2.4 Angstrom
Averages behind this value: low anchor 5.98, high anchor 5.88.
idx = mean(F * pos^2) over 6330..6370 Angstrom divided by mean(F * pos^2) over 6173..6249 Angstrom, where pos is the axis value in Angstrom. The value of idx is 1.04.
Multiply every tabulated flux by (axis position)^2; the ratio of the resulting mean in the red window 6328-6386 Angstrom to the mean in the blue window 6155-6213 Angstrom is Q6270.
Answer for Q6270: 1.07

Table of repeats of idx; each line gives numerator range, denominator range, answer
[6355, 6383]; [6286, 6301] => 1.08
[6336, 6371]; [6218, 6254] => 1.07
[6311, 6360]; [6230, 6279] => 1.04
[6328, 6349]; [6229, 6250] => 1.06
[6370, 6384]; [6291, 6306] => 1.12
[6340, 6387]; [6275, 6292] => 1.10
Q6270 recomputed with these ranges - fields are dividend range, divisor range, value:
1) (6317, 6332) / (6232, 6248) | 1.00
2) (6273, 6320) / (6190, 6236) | 0.96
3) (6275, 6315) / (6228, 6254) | 1.01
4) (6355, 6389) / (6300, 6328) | 1.10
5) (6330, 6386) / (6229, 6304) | 1.08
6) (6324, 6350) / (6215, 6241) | 1.02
